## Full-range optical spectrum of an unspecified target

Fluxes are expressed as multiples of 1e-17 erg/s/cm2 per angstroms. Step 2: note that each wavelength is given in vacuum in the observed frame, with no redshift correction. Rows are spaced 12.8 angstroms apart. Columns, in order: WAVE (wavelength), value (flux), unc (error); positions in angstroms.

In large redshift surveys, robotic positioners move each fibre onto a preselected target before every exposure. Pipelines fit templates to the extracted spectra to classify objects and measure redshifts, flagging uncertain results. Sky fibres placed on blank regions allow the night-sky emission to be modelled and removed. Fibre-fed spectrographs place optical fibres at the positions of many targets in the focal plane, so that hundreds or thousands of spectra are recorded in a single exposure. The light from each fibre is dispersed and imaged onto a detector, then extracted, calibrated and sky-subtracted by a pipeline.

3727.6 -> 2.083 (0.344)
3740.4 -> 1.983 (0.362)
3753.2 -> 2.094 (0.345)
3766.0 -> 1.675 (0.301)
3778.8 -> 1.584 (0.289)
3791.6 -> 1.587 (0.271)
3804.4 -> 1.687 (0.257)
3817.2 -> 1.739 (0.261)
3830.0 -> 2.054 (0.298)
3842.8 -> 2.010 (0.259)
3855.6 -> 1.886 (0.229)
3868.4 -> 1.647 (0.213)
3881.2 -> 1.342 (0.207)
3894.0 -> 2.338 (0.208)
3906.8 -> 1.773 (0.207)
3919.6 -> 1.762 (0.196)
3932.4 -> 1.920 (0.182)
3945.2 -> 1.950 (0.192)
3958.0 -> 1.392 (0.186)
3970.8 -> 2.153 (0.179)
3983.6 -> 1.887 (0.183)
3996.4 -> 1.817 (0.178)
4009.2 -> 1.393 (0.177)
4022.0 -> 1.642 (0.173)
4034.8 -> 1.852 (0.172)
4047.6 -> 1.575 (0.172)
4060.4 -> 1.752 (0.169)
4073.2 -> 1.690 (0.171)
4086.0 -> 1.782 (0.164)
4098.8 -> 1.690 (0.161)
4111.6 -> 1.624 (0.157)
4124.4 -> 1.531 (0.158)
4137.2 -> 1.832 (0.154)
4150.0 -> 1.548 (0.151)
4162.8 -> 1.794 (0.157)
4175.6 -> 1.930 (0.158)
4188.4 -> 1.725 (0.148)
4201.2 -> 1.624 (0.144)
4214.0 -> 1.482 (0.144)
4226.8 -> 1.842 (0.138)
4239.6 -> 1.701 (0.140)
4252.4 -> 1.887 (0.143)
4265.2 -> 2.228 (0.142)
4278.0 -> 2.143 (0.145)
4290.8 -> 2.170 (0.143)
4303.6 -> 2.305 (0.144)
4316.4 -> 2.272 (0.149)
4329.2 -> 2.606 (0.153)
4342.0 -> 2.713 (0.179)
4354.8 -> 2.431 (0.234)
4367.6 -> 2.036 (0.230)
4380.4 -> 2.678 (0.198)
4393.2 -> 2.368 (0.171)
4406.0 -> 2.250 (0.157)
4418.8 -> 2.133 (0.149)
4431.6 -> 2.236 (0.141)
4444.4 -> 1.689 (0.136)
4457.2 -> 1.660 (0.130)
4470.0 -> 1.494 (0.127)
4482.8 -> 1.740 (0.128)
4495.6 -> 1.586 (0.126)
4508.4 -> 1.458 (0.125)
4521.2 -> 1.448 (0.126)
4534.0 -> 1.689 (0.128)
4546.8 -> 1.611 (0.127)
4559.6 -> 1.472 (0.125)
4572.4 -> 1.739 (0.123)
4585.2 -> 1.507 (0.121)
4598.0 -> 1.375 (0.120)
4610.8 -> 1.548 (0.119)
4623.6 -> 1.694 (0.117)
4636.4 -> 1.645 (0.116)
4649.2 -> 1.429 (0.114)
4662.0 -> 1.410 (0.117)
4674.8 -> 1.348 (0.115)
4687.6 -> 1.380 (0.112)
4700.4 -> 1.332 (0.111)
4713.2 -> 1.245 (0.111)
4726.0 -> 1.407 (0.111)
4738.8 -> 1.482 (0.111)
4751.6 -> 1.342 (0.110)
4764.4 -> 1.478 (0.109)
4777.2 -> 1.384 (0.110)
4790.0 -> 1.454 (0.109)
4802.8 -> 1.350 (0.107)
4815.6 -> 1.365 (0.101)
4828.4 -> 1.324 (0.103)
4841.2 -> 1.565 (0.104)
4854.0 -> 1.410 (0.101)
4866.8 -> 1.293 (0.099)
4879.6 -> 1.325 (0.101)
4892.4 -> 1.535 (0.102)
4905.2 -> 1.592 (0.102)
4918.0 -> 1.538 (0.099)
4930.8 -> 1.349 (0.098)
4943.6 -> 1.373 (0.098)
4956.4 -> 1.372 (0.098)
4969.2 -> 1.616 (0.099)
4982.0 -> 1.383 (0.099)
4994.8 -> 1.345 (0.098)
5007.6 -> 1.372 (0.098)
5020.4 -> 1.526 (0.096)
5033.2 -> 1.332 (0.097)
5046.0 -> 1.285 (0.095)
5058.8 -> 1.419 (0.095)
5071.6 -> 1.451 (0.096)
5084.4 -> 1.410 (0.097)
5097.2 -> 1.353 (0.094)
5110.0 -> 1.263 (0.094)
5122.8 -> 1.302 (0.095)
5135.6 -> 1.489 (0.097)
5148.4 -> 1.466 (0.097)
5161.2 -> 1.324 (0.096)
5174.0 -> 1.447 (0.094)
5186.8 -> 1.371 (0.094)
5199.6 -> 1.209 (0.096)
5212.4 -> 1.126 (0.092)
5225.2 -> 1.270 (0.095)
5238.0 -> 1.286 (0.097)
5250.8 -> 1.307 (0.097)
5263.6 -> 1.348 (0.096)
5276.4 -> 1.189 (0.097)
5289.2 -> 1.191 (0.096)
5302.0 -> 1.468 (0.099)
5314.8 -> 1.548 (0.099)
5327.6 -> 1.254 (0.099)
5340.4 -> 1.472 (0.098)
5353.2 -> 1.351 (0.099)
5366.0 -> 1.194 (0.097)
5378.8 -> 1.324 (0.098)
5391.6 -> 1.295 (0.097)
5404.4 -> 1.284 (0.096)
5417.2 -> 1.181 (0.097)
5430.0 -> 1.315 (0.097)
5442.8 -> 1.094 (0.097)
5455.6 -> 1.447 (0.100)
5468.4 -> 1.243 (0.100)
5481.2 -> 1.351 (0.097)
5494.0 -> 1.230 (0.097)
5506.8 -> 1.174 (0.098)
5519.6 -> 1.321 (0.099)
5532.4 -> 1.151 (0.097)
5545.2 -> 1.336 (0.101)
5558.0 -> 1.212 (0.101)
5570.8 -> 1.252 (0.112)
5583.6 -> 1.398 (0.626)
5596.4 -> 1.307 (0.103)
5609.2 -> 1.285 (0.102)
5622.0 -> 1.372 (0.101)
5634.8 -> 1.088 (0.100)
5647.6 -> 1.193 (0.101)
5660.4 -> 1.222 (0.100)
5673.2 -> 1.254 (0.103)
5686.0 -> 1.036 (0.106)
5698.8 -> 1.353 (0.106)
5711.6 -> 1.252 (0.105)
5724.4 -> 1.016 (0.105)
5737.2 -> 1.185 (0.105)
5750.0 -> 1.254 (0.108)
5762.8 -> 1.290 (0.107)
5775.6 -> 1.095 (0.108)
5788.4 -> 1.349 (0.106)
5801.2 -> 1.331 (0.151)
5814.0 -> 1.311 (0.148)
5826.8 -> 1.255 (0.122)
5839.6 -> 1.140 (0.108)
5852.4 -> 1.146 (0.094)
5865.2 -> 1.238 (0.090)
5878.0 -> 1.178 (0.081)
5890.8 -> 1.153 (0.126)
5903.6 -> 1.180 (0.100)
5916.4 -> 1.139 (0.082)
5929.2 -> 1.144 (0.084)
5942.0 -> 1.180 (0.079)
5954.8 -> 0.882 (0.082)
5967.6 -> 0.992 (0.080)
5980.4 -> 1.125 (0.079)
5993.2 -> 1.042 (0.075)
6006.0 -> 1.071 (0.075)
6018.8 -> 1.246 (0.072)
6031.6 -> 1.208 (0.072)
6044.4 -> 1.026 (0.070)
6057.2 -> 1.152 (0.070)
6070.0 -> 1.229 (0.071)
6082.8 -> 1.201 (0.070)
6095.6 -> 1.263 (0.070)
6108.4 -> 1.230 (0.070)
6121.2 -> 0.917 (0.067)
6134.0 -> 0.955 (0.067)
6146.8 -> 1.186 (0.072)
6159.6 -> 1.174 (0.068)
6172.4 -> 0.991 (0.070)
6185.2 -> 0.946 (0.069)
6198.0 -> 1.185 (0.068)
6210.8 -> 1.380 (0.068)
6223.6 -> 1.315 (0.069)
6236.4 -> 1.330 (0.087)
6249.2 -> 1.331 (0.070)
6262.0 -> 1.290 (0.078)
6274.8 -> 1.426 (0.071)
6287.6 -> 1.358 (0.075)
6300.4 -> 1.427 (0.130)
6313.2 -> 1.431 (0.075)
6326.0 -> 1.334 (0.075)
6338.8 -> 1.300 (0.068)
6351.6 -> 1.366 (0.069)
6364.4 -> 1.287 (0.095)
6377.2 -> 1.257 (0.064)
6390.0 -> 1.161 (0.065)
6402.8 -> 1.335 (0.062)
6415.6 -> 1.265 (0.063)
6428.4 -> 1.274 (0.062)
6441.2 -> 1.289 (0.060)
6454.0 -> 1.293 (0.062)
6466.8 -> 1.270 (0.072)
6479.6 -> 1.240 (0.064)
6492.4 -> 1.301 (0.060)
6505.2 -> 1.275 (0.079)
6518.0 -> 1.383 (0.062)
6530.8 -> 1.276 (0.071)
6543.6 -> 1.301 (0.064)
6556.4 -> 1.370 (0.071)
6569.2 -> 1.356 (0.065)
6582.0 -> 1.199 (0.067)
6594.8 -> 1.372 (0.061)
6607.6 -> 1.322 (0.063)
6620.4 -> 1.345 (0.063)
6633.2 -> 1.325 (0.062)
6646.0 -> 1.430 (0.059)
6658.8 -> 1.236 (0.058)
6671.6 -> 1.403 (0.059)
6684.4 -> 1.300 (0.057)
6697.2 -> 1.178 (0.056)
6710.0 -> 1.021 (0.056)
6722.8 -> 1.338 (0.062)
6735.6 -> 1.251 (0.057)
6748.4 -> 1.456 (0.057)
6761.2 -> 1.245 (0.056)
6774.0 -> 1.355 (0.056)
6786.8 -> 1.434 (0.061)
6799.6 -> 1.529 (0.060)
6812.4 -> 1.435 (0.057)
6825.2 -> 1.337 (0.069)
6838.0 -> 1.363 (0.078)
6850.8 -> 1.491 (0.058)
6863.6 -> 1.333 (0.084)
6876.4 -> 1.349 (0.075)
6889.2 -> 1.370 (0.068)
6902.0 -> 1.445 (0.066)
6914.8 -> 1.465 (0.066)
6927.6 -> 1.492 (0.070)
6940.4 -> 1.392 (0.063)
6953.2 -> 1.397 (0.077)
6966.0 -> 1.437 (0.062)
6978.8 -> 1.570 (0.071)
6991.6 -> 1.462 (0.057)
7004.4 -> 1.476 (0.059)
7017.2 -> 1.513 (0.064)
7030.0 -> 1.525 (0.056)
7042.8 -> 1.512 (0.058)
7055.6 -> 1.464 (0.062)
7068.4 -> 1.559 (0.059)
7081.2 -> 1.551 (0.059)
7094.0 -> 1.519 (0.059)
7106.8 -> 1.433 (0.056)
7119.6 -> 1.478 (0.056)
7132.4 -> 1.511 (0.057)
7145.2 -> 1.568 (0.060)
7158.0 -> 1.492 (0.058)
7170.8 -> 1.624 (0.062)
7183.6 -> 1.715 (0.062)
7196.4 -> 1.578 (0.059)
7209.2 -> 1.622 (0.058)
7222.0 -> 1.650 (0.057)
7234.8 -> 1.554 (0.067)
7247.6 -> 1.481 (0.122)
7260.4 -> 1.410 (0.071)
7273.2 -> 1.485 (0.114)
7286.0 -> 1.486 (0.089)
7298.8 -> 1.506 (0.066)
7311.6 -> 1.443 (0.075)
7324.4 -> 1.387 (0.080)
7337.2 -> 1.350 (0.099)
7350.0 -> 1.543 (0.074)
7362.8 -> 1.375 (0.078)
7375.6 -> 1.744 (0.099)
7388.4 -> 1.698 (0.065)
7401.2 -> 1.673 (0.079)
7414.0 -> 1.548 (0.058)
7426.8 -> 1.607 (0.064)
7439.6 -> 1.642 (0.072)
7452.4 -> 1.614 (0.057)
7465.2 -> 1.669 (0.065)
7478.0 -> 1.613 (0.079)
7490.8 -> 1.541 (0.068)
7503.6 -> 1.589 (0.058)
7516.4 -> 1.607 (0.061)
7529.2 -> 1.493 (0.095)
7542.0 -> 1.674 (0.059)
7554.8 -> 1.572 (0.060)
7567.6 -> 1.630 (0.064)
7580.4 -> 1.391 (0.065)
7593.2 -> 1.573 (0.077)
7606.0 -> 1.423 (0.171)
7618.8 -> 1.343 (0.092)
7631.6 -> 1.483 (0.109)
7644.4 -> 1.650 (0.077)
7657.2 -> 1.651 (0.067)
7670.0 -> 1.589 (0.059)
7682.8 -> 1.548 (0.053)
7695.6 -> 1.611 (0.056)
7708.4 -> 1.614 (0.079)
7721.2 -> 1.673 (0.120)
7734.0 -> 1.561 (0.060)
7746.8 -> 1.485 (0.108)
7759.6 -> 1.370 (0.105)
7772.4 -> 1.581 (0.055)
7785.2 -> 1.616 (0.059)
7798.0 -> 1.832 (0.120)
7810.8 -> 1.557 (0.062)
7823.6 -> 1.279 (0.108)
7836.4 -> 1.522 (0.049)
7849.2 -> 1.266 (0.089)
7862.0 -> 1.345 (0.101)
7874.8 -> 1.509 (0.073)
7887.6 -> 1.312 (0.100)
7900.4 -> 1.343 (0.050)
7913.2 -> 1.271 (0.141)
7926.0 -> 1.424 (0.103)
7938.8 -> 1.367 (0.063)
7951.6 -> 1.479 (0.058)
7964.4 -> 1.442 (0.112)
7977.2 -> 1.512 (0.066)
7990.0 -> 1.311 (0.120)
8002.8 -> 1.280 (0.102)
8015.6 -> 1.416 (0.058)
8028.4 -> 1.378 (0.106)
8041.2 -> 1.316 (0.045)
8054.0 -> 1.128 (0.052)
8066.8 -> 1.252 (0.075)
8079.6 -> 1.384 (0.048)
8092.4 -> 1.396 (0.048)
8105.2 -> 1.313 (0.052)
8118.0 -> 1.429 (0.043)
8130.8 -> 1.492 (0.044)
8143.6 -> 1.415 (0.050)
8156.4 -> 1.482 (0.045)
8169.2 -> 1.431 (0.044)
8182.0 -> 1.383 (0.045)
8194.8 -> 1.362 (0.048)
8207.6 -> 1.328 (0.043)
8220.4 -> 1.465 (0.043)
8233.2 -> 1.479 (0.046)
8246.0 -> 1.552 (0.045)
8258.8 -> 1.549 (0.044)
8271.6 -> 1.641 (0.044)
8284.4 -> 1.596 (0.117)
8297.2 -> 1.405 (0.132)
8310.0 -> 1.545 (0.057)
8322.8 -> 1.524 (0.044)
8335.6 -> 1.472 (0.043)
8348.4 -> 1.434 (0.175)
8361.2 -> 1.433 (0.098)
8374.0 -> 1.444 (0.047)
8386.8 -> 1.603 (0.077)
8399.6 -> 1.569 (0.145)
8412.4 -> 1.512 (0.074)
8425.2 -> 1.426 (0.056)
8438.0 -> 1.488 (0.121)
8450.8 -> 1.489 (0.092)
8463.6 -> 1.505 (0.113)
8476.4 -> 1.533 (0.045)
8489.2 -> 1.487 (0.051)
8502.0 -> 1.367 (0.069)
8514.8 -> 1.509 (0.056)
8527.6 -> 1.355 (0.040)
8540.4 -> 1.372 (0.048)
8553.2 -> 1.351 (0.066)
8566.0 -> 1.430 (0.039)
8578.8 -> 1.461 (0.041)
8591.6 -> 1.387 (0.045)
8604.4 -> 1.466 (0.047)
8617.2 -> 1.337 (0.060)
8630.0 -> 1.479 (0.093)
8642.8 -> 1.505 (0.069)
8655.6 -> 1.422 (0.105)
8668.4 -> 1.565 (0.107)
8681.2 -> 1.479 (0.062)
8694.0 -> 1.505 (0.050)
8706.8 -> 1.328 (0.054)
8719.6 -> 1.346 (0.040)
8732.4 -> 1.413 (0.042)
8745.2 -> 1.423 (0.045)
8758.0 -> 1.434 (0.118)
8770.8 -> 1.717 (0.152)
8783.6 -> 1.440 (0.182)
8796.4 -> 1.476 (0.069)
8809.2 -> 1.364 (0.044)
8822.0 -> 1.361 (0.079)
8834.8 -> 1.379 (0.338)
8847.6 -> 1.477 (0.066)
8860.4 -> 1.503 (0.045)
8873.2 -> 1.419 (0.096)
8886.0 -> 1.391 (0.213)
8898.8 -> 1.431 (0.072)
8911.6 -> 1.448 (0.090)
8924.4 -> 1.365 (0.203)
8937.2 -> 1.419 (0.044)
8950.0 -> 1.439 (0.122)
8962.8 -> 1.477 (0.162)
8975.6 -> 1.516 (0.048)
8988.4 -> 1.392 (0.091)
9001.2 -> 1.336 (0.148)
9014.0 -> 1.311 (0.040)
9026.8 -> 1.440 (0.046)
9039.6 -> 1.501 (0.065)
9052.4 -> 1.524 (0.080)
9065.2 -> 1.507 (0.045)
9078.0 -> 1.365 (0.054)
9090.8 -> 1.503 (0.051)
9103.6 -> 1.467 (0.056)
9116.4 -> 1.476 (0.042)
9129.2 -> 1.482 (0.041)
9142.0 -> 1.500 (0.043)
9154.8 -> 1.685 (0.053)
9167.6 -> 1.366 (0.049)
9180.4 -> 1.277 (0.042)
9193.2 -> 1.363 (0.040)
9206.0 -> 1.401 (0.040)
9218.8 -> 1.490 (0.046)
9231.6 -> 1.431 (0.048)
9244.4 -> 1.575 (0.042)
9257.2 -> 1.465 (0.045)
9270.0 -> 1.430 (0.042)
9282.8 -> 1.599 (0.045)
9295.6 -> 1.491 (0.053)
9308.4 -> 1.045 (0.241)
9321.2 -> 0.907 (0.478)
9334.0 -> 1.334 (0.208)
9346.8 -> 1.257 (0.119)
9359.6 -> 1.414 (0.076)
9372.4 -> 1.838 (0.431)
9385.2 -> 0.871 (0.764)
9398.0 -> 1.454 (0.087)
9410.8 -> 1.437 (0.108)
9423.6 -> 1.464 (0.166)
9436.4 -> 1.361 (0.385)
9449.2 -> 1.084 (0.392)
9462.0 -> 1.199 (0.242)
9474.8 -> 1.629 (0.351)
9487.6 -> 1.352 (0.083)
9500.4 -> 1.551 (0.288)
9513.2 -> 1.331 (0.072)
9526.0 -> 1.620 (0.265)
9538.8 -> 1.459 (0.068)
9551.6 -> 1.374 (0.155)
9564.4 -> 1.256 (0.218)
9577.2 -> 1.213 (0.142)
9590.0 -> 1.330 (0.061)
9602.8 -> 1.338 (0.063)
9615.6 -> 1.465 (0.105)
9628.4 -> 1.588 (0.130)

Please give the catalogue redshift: 0.557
